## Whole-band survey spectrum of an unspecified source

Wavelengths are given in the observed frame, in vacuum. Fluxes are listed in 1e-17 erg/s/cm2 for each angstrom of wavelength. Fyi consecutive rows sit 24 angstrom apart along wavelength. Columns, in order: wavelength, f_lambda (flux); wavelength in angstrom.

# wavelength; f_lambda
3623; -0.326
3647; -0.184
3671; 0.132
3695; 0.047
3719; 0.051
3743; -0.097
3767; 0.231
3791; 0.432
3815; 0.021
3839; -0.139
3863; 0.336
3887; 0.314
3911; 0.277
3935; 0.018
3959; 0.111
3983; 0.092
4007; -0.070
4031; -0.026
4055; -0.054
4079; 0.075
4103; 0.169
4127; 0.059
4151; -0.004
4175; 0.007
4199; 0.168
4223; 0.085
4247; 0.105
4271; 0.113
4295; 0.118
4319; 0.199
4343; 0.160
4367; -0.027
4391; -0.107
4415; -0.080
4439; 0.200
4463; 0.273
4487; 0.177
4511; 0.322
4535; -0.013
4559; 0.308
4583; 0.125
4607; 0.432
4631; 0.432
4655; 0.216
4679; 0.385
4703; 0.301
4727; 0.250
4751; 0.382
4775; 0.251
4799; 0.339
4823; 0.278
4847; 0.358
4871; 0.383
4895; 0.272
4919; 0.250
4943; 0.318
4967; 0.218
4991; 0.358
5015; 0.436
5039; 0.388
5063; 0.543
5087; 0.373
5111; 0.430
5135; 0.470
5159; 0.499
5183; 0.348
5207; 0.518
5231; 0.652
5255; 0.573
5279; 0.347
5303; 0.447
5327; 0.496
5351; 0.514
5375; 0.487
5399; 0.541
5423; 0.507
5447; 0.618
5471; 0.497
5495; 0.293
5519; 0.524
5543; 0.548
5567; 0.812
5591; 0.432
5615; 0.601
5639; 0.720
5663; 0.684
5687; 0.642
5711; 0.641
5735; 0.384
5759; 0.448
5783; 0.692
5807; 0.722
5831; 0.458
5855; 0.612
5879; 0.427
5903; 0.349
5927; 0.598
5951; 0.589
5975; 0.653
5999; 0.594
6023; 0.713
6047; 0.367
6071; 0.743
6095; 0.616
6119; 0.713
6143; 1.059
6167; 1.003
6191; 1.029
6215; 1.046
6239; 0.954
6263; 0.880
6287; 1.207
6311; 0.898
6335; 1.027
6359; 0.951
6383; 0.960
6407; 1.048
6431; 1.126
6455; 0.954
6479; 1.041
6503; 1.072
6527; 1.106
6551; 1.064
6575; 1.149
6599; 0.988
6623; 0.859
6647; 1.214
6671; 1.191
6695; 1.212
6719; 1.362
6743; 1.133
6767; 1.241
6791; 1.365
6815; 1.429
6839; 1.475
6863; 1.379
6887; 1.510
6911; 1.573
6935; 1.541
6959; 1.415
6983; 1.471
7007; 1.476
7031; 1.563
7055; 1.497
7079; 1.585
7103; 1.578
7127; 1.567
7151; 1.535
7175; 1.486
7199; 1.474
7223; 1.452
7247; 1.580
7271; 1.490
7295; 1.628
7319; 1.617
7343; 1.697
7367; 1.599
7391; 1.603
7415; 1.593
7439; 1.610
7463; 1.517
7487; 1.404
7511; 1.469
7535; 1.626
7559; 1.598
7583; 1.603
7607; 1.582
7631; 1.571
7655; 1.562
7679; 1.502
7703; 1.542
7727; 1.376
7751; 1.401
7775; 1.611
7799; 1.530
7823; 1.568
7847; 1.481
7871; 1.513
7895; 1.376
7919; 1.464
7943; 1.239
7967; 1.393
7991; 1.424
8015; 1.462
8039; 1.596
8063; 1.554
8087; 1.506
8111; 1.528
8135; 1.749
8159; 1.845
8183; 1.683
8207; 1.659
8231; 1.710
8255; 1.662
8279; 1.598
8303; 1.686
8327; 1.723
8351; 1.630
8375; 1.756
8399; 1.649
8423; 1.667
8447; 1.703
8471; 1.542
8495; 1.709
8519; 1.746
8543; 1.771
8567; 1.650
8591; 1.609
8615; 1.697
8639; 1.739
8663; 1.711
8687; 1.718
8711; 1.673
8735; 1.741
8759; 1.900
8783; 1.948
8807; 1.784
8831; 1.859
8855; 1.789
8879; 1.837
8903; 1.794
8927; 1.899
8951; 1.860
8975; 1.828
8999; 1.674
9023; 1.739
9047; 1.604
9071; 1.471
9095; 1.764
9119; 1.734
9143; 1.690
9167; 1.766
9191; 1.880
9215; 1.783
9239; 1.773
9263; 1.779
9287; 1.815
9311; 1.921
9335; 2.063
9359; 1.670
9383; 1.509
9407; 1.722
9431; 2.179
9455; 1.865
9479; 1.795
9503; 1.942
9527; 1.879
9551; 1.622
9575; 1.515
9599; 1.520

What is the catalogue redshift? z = 0.54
